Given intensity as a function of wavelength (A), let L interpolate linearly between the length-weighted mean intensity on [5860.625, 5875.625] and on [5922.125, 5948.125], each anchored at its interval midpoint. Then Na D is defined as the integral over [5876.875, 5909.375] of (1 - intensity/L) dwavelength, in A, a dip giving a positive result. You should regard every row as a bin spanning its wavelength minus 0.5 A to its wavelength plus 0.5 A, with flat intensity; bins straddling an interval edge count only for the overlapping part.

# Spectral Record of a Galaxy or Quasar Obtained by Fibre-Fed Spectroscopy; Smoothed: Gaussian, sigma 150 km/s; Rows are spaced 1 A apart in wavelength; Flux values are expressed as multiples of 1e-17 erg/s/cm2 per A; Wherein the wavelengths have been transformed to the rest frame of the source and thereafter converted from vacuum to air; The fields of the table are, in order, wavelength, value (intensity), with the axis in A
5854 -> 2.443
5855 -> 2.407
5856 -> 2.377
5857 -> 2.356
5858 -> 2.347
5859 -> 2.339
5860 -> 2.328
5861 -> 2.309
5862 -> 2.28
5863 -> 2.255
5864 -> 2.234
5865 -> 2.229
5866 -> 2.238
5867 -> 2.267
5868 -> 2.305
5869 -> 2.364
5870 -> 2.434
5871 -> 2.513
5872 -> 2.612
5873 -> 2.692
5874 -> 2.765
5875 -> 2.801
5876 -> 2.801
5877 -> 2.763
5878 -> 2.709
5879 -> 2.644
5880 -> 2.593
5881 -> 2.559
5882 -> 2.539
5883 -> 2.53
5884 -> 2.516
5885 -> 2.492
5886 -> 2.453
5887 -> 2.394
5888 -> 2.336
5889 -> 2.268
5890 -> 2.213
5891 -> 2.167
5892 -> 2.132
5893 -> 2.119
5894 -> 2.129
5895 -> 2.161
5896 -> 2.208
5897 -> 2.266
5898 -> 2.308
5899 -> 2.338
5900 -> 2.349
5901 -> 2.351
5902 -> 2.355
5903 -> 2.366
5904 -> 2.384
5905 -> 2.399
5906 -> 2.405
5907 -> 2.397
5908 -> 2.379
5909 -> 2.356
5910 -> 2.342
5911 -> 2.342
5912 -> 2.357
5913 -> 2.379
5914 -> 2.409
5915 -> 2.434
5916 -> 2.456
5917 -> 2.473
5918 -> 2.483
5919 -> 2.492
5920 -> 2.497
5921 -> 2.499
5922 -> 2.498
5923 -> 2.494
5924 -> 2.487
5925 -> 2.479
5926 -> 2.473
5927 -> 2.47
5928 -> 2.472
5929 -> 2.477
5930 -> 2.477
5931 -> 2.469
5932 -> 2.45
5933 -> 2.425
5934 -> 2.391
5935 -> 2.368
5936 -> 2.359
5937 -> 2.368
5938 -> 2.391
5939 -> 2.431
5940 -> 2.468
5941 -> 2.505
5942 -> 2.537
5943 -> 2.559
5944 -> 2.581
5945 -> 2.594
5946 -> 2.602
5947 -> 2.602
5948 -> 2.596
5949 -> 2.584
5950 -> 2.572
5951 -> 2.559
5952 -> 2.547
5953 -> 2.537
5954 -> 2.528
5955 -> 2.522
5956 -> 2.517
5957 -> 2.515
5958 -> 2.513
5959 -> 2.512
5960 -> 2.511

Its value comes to 0.9 A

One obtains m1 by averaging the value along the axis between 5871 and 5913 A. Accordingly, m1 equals 2.42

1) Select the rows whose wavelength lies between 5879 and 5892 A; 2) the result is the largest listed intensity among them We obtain 2.644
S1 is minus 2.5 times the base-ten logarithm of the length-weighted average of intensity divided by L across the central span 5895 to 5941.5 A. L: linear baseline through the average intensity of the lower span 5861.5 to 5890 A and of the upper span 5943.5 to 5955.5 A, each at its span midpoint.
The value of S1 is 0.053 mag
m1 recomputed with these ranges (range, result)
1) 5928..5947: 2.47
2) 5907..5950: 2.46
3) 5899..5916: 2.38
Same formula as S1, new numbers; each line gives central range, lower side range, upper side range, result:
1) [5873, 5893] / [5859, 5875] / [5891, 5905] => -0.08 mag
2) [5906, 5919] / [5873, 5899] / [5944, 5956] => 0.04 mag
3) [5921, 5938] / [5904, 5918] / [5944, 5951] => 0.02 mag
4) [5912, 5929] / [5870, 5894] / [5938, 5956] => 0.03 mag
